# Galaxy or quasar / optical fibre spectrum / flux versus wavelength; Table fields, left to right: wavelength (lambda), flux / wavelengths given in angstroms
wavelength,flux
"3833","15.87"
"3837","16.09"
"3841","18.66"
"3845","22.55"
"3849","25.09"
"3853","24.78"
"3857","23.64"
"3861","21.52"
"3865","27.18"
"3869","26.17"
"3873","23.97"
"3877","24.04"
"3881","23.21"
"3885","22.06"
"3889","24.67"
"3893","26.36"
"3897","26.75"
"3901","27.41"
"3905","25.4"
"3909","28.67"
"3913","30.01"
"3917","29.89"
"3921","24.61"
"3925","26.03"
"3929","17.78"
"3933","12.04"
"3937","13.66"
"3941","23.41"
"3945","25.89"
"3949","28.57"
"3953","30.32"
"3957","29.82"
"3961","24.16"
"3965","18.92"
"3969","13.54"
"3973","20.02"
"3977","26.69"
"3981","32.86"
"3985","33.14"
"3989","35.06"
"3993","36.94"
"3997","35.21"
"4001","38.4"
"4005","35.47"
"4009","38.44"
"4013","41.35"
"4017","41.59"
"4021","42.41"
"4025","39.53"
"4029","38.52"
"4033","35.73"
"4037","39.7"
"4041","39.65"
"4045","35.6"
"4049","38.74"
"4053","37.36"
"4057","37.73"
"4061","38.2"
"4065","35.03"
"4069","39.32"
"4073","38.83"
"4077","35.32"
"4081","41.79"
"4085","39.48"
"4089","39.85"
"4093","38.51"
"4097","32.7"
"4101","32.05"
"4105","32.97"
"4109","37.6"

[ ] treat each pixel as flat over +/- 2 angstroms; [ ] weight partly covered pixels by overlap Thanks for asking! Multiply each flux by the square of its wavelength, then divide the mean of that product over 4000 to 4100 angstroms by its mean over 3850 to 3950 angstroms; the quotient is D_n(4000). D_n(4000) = 1.70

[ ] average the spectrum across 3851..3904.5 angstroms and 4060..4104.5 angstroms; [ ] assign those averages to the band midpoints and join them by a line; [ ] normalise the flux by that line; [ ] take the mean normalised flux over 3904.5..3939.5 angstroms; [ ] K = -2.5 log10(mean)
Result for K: 0.18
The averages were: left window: 24.8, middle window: 23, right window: 37.2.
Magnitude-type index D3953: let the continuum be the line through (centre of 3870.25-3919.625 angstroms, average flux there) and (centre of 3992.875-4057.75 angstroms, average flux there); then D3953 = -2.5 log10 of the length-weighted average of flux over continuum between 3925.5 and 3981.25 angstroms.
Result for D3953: 0.372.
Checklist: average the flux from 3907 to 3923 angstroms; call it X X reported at 28.3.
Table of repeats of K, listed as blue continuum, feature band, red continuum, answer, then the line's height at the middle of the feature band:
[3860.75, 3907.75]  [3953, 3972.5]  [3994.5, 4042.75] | 0.42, 33.1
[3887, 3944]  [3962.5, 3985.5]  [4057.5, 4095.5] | 0.24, 29.3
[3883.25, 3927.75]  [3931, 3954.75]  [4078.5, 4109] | 0.27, 28.5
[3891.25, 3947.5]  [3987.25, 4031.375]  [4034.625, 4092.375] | -0.17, 33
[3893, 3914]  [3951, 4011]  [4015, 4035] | 0.18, 35.2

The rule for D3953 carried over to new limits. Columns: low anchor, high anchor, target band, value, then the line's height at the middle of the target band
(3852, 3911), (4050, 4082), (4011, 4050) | -0.11 mag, 35.4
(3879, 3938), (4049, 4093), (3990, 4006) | -0.15 mag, 31.9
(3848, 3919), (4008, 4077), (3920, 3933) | 0.35 mag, 29.1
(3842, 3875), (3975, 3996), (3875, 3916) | 0.04 mag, 26.8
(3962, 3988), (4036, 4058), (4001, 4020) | -0.25 mag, 31.3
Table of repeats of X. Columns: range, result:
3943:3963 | 27.8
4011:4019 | 41.5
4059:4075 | 37.8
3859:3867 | 24.4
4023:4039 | 38.4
